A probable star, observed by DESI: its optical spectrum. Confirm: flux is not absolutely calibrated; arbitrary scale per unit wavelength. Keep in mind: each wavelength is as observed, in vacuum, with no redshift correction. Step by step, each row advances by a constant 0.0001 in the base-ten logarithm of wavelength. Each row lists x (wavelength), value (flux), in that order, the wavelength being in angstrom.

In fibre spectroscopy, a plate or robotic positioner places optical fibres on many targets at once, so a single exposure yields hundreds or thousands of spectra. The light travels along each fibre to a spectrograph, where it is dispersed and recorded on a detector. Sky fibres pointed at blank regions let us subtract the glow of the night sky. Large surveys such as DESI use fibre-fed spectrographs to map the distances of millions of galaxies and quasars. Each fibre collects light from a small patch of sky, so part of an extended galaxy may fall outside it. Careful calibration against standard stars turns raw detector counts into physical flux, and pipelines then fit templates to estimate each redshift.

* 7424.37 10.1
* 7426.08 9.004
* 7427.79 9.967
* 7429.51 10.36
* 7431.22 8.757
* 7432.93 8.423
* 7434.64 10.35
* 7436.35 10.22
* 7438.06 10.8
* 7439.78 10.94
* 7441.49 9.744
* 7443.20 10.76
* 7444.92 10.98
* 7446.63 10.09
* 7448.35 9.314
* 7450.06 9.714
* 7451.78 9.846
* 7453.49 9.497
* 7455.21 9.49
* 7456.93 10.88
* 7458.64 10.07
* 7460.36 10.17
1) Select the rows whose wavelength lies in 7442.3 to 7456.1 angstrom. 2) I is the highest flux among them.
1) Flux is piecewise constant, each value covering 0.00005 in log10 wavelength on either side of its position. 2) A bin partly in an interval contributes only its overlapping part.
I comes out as 10.98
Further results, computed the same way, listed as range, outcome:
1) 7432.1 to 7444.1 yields 10.94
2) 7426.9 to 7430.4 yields 10.36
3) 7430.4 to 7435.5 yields 10.35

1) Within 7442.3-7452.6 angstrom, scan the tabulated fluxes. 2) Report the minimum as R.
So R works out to 9.314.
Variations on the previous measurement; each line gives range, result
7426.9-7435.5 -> 8.423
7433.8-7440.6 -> 10.22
